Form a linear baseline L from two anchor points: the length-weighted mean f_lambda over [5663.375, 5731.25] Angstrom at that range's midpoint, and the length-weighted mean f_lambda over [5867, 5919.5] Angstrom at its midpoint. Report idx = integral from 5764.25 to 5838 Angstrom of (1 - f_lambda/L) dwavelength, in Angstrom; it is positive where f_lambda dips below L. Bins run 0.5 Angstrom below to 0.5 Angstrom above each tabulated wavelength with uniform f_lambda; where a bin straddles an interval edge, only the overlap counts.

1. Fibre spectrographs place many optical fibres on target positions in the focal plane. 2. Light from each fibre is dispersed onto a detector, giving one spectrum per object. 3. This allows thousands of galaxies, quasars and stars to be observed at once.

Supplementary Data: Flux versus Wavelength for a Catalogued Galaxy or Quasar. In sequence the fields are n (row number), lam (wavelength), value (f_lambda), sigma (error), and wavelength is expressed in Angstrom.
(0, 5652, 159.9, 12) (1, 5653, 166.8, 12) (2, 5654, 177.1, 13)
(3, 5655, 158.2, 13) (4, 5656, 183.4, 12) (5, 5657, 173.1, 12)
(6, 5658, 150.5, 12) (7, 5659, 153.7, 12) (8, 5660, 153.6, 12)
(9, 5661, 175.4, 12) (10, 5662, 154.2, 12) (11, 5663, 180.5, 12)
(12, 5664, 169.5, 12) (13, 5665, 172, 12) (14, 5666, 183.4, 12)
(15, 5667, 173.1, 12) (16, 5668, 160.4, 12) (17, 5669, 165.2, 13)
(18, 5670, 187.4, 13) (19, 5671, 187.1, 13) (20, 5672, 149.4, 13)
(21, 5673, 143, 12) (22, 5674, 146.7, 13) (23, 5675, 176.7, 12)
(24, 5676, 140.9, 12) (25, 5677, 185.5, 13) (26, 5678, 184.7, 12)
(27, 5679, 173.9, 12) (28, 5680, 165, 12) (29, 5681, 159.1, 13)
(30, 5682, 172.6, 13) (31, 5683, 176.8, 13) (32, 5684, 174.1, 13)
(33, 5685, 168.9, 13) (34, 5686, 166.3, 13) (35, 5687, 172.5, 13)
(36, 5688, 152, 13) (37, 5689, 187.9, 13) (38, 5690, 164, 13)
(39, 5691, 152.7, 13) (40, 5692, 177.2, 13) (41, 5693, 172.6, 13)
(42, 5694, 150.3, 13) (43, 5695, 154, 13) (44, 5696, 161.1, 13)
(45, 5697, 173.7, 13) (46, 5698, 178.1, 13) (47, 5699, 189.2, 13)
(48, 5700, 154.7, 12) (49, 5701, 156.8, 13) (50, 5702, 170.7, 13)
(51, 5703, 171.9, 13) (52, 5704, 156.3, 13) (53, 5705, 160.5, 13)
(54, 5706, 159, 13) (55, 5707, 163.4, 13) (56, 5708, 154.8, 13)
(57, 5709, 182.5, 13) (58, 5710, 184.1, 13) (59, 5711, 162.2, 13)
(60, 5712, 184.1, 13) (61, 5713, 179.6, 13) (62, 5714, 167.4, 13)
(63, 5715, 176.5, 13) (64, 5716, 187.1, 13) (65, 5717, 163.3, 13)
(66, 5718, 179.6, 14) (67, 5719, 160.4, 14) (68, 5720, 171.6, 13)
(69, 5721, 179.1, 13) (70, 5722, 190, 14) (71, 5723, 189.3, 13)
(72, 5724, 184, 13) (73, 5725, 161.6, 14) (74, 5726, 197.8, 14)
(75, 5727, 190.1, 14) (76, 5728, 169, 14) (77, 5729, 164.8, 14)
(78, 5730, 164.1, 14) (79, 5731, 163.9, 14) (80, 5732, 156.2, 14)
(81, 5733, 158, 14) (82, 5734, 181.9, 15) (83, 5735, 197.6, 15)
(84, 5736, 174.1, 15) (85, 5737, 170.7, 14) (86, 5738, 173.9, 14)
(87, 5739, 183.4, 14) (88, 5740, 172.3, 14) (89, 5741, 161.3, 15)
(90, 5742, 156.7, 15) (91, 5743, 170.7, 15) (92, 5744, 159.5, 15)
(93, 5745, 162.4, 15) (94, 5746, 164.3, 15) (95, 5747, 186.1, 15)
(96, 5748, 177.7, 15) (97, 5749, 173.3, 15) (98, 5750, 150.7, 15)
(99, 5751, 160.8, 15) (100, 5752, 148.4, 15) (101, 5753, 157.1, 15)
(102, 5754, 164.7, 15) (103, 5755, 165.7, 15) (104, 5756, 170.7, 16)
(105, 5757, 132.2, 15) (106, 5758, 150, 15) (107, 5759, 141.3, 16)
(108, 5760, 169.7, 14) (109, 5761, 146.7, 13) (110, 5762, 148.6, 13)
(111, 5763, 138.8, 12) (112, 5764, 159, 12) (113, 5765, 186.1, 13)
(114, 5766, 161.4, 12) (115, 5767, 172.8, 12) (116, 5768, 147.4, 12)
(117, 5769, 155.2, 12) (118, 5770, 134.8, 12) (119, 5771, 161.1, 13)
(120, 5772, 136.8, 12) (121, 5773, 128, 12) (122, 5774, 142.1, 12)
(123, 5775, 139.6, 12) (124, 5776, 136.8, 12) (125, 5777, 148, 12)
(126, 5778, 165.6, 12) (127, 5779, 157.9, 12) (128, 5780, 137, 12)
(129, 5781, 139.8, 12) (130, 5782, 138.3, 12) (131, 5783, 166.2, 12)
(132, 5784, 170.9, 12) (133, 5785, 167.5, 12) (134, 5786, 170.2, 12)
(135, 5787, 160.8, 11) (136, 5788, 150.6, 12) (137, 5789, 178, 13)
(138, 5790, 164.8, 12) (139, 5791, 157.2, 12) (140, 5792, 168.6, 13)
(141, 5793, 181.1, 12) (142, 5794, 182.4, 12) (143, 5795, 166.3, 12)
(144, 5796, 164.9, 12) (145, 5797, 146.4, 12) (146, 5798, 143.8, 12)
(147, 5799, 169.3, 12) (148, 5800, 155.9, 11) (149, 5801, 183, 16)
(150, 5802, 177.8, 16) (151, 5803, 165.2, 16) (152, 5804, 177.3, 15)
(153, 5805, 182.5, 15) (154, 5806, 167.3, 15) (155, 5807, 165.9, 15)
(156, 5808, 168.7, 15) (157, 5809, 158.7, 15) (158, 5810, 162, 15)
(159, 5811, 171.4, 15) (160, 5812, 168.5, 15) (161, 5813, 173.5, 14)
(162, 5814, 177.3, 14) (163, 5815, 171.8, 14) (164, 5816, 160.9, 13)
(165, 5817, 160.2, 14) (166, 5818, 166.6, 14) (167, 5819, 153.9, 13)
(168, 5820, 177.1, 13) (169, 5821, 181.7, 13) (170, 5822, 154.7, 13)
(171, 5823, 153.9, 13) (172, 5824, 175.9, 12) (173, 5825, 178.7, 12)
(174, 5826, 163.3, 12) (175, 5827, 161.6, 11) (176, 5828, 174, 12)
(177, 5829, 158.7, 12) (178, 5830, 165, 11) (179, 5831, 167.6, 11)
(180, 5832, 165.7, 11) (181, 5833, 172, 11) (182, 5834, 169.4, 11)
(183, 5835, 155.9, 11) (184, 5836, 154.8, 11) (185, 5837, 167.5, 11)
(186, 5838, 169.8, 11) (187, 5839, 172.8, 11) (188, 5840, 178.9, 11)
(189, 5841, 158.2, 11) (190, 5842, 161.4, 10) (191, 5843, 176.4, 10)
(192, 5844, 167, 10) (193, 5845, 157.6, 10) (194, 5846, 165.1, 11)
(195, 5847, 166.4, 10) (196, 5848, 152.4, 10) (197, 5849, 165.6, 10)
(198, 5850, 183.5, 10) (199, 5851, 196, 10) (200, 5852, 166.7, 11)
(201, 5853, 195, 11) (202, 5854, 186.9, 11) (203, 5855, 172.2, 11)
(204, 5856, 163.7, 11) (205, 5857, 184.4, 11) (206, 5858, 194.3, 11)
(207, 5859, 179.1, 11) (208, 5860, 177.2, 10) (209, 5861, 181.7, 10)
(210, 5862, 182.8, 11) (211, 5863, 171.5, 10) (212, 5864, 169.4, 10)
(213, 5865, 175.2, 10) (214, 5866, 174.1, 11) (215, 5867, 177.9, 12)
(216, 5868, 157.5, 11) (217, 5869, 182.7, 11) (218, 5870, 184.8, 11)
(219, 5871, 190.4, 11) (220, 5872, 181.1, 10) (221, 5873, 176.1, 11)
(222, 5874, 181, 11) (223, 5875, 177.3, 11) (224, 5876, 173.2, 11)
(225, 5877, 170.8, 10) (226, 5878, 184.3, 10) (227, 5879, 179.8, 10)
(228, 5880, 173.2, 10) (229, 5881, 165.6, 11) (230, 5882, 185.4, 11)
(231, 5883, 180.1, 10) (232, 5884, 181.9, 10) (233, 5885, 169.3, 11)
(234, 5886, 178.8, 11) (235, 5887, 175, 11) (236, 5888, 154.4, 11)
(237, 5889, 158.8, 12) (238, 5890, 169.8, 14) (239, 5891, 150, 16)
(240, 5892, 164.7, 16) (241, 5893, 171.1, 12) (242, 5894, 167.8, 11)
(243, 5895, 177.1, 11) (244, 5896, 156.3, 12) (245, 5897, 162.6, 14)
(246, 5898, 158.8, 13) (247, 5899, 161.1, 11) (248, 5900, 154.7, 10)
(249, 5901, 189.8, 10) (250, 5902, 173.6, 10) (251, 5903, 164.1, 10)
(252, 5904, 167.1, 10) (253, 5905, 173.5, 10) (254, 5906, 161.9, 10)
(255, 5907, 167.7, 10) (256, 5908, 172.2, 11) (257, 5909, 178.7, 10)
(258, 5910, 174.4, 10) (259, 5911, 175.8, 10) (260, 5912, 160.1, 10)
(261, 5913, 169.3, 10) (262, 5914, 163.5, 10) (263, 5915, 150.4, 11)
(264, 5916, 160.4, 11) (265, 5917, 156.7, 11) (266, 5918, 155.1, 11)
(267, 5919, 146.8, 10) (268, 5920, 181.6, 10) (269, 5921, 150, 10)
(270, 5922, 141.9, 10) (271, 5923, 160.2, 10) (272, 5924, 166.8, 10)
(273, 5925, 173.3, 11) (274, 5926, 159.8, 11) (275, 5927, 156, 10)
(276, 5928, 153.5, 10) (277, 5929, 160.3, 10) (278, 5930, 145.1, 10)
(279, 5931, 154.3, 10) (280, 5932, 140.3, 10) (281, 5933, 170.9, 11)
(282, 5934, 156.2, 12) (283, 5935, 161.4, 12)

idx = 3.2 Angstrom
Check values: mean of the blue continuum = 170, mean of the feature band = 163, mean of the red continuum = 170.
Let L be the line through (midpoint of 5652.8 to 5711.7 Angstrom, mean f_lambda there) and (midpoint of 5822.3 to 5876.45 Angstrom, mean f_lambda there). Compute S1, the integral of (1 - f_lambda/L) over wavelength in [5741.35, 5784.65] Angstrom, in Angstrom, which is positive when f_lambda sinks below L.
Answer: 3.7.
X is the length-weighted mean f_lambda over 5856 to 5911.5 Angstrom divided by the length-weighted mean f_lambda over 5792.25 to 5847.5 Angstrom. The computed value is 1.04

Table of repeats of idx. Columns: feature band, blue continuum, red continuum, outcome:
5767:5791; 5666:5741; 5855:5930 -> 2.5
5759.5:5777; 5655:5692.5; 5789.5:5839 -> 1.7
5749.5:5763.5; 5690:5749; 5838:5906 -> 1.5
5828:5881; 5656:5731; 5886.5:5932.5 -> -2.8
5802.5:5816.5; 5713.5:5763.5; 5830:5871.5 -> 0.1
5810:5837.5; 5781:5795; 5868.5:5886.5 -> 0.6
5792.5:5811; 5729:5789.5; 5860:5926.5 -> -0.6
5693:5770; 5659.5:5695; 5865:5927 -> 0.4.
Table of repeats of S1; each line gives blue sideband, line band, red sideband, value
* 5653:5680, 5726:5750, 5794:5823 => -0.6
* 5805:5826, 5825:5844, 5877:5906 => 0.2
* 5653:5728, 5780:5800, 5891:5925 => 0.7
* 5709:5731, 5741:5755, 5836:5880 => 1.0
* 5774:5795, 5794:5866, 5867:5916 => -2.5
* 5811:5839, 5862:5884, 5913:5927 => -1.9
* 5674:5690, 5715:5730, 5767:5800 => -1.2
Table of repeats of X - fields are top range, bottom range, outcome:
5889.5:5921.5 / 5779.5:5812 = 1.00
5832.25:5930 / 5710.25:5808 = 1.03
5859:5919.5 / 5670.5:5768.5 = 1.02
